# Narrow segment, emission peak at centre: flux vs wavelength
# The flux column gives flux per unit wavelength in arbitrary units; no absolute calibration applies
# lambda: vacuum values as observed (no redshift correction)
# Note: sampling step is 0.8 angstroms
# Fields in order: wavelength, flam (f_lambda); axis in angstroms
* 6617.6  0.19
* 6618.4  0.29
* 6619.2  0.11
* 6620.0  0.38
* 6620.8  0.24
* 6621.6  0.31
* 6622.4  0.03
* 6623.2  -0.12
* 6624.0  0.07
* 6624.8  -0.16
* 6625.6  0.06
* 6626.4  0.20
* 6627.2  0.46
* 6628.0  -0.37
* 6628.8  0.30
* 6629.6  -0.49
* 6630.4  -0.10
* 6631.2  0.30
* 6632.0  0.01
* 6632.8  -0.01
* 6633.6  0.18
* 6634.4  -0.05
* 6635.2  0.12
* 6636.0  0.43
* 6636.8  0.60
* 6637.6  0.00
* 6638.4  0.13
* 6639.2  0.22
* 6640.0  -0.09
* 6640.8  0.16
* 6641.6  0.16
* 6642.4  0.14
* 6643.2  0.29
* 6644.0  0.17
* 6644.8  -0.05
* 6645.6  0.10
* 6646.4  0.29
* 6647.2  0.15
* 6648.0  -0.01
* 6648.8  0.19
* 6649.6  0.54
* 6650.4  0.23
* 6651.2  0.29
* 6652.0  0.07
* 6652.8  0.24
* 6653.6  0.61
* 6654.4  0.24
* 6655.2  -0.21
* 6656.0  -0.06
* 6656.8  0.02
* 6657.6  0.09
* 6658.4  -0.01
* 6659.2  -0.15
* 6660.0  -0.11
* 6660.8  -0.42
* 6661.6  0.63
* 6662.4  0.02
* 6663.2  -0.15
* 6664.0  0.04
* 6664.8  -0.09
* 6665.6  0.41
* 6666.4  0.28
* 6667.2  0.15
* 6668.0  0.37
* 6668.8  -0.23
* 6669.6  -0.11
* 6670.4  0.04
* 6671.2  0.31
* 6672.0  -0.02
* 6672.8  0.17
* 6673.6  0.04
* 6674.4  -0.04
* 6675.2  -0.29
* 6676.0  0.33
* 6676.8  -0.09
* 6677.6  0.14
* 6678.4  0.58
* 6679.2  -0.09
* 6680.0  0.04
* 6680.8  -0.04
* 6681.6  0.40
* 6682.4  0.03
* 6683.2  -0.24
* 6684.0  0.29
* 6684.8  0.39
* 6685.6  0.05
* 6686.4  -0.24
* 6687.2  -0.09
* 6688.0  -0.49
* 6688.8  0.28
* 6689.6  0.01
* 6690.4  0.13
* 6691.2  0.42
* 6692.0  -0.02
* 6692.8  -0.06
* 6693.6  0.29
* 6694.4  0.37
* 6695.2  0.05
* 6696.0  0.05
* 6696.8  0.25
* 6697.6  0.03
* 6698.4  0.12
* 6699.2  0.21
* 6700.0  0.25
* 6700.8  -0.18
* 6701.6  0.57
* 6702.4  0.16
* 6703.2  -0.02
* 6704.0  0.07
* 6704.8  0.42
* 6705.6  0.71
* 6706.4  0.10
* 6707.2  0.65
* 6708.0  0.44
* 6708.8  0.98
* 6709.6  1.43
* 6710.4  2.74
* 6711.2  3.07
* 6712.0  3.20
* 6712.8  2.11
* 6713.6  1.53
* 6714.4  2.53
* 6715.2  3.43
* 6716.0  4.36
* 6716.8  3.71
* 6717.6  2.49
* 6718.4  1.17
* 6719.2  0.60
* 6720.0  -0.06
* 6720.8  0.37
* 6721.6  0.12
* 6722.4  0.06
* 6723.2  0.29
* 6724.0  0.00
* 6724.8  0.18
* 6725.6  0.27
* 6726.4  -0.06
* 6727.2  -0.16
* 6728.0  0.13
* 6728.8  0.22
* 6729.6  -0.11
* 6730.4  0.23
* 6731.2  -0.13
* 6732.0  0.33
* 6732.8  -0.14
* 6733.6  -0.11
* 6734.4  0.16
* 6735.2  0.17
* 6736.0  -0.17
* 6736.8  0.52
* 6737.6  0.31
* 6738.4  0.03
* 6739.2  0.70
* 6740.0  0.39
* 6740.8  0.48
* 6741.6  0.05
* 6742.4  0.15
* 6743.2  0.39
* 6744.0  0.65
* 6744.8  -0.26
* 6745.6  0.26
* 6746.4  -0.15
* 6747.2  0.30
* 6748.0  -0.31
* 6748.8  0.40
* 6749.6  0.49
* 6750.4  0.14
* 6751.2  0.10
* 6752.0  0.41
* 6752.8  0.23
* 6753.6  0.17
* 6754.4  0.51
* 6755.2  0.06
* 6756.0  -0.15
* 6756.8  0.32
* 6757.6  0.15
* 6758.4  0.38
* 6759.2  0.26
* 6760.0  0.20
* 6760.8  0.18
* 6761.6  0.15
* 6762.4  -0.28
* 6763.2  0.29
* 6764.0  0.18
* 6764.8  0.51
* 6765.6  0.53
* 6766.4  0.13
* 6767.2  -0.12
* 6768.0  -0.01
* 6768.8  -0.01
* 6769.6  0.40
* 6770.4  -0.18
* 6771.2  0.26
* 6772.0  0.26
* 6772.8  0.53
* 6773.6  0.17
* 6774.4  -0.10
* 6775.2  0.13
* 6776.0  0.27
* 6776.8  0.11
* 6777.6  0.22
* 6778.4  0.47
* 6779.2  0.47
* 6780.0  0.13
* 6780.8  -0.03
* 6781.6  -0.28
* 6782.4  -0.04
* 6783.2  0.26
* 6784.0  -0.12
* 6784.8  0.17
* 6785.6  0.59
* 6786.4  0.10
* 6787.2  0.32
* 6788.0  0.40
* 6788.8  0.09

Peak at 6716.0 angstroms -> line [O II]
